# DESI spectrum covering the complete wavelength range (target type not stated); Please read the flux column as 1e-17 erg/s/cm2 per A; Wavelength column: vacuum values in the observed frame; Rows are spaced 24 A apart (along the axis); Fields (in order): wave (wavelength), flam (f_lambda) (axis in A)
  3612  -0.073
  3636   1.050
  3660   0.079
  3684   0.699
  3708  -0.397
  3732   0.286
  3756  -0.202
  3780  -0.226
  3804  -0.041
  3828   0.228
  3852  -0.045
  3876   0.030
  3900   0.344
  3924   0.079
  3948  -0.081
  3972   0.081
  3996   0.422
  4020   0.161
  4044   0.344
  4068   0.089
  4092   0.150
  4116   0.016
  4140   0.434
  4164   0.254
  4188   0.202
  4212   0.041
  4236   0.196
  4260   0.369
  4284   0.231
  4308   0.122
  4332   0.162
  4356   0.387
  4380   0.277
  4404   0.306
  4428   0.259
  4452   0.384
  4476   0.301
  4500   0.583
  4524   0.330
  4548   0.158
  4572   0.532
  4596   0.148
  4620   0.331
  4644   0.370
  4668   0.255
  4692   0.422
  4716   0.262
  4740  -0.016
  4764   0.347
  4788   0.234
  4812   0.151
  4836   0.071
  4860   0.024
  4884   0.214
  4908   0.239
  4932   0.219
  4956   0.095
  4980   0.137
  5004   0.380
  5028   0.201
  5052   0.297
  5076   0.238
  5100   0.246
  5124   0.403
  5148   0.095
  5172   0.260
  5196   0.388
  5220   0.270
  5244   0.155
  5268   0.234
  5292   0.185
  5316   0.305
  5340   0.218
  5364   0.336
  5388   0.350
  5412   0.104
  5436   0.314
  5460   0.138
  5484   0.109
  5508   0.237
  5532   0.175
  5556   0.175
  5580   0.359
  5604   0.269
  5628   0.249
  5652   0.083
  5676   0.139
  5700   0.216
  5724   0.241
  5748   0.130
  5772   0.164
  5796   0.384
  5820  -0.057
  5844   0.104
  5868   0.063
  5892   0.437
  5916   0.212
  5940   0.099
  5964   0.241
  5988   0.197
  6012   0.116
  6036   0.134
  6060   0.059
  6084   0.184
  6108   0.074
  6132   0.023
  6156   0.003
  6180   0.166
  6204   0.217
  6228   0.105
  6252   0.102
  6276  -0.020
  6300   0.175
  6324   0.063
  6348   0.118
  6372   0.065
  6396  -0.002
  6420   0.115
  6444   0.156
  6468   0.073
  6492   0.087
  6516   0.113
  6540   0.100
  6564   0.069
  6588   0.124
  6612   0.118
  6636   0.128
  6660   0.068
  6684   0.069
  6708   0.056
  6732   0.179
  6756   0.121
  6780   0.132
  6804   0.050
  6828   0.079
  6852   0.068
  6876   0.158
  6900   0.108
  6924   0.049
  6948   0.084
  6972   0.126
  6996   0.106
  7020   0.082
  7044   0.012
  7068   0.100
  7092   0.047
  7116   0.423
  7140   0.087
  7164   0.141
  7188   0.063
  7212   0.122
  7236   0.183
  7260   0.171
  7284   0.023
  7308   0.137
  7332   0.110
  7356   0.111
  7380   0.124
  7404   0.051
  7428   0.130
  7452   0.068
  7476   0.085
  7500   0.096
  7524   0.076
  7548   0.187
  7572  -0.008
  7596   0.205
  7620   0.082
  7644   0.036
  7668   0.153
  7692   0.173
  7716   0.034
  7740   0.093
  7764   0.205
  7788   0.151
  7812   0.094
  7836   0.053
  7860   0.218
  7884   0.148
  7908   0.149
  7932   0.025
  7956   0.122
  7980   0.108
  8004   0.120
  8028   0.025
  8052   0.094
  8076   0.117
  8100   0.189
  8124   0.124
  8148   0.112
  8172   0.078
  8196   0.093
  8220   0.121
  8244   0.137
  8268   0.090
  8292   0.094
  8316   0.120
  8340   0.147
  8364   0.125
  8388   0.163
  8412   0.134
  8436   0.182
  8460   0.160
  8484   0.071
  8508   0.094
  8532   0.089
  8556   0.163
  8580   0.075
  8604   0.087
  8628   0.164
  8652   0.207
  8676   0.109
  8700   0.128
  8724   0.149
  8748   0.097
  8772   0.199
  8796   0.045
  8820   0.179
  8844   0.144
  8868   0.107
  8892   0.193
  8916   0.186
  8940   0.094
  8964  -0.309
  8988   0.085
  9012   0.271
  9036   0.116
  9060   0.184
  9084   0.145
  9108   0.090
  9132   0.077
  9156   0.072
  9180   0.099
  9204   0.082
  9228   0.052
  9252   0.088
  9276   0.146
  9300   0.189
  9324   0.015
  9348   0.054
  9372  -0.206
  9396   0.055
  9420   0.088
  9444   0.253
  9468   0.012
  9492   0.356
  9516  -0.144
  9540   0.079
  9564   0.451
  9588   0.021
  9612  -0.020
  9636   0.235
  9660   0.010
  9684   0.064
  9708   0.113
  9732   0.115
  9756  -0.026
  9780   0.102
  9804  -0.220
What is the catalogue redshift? 0.91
